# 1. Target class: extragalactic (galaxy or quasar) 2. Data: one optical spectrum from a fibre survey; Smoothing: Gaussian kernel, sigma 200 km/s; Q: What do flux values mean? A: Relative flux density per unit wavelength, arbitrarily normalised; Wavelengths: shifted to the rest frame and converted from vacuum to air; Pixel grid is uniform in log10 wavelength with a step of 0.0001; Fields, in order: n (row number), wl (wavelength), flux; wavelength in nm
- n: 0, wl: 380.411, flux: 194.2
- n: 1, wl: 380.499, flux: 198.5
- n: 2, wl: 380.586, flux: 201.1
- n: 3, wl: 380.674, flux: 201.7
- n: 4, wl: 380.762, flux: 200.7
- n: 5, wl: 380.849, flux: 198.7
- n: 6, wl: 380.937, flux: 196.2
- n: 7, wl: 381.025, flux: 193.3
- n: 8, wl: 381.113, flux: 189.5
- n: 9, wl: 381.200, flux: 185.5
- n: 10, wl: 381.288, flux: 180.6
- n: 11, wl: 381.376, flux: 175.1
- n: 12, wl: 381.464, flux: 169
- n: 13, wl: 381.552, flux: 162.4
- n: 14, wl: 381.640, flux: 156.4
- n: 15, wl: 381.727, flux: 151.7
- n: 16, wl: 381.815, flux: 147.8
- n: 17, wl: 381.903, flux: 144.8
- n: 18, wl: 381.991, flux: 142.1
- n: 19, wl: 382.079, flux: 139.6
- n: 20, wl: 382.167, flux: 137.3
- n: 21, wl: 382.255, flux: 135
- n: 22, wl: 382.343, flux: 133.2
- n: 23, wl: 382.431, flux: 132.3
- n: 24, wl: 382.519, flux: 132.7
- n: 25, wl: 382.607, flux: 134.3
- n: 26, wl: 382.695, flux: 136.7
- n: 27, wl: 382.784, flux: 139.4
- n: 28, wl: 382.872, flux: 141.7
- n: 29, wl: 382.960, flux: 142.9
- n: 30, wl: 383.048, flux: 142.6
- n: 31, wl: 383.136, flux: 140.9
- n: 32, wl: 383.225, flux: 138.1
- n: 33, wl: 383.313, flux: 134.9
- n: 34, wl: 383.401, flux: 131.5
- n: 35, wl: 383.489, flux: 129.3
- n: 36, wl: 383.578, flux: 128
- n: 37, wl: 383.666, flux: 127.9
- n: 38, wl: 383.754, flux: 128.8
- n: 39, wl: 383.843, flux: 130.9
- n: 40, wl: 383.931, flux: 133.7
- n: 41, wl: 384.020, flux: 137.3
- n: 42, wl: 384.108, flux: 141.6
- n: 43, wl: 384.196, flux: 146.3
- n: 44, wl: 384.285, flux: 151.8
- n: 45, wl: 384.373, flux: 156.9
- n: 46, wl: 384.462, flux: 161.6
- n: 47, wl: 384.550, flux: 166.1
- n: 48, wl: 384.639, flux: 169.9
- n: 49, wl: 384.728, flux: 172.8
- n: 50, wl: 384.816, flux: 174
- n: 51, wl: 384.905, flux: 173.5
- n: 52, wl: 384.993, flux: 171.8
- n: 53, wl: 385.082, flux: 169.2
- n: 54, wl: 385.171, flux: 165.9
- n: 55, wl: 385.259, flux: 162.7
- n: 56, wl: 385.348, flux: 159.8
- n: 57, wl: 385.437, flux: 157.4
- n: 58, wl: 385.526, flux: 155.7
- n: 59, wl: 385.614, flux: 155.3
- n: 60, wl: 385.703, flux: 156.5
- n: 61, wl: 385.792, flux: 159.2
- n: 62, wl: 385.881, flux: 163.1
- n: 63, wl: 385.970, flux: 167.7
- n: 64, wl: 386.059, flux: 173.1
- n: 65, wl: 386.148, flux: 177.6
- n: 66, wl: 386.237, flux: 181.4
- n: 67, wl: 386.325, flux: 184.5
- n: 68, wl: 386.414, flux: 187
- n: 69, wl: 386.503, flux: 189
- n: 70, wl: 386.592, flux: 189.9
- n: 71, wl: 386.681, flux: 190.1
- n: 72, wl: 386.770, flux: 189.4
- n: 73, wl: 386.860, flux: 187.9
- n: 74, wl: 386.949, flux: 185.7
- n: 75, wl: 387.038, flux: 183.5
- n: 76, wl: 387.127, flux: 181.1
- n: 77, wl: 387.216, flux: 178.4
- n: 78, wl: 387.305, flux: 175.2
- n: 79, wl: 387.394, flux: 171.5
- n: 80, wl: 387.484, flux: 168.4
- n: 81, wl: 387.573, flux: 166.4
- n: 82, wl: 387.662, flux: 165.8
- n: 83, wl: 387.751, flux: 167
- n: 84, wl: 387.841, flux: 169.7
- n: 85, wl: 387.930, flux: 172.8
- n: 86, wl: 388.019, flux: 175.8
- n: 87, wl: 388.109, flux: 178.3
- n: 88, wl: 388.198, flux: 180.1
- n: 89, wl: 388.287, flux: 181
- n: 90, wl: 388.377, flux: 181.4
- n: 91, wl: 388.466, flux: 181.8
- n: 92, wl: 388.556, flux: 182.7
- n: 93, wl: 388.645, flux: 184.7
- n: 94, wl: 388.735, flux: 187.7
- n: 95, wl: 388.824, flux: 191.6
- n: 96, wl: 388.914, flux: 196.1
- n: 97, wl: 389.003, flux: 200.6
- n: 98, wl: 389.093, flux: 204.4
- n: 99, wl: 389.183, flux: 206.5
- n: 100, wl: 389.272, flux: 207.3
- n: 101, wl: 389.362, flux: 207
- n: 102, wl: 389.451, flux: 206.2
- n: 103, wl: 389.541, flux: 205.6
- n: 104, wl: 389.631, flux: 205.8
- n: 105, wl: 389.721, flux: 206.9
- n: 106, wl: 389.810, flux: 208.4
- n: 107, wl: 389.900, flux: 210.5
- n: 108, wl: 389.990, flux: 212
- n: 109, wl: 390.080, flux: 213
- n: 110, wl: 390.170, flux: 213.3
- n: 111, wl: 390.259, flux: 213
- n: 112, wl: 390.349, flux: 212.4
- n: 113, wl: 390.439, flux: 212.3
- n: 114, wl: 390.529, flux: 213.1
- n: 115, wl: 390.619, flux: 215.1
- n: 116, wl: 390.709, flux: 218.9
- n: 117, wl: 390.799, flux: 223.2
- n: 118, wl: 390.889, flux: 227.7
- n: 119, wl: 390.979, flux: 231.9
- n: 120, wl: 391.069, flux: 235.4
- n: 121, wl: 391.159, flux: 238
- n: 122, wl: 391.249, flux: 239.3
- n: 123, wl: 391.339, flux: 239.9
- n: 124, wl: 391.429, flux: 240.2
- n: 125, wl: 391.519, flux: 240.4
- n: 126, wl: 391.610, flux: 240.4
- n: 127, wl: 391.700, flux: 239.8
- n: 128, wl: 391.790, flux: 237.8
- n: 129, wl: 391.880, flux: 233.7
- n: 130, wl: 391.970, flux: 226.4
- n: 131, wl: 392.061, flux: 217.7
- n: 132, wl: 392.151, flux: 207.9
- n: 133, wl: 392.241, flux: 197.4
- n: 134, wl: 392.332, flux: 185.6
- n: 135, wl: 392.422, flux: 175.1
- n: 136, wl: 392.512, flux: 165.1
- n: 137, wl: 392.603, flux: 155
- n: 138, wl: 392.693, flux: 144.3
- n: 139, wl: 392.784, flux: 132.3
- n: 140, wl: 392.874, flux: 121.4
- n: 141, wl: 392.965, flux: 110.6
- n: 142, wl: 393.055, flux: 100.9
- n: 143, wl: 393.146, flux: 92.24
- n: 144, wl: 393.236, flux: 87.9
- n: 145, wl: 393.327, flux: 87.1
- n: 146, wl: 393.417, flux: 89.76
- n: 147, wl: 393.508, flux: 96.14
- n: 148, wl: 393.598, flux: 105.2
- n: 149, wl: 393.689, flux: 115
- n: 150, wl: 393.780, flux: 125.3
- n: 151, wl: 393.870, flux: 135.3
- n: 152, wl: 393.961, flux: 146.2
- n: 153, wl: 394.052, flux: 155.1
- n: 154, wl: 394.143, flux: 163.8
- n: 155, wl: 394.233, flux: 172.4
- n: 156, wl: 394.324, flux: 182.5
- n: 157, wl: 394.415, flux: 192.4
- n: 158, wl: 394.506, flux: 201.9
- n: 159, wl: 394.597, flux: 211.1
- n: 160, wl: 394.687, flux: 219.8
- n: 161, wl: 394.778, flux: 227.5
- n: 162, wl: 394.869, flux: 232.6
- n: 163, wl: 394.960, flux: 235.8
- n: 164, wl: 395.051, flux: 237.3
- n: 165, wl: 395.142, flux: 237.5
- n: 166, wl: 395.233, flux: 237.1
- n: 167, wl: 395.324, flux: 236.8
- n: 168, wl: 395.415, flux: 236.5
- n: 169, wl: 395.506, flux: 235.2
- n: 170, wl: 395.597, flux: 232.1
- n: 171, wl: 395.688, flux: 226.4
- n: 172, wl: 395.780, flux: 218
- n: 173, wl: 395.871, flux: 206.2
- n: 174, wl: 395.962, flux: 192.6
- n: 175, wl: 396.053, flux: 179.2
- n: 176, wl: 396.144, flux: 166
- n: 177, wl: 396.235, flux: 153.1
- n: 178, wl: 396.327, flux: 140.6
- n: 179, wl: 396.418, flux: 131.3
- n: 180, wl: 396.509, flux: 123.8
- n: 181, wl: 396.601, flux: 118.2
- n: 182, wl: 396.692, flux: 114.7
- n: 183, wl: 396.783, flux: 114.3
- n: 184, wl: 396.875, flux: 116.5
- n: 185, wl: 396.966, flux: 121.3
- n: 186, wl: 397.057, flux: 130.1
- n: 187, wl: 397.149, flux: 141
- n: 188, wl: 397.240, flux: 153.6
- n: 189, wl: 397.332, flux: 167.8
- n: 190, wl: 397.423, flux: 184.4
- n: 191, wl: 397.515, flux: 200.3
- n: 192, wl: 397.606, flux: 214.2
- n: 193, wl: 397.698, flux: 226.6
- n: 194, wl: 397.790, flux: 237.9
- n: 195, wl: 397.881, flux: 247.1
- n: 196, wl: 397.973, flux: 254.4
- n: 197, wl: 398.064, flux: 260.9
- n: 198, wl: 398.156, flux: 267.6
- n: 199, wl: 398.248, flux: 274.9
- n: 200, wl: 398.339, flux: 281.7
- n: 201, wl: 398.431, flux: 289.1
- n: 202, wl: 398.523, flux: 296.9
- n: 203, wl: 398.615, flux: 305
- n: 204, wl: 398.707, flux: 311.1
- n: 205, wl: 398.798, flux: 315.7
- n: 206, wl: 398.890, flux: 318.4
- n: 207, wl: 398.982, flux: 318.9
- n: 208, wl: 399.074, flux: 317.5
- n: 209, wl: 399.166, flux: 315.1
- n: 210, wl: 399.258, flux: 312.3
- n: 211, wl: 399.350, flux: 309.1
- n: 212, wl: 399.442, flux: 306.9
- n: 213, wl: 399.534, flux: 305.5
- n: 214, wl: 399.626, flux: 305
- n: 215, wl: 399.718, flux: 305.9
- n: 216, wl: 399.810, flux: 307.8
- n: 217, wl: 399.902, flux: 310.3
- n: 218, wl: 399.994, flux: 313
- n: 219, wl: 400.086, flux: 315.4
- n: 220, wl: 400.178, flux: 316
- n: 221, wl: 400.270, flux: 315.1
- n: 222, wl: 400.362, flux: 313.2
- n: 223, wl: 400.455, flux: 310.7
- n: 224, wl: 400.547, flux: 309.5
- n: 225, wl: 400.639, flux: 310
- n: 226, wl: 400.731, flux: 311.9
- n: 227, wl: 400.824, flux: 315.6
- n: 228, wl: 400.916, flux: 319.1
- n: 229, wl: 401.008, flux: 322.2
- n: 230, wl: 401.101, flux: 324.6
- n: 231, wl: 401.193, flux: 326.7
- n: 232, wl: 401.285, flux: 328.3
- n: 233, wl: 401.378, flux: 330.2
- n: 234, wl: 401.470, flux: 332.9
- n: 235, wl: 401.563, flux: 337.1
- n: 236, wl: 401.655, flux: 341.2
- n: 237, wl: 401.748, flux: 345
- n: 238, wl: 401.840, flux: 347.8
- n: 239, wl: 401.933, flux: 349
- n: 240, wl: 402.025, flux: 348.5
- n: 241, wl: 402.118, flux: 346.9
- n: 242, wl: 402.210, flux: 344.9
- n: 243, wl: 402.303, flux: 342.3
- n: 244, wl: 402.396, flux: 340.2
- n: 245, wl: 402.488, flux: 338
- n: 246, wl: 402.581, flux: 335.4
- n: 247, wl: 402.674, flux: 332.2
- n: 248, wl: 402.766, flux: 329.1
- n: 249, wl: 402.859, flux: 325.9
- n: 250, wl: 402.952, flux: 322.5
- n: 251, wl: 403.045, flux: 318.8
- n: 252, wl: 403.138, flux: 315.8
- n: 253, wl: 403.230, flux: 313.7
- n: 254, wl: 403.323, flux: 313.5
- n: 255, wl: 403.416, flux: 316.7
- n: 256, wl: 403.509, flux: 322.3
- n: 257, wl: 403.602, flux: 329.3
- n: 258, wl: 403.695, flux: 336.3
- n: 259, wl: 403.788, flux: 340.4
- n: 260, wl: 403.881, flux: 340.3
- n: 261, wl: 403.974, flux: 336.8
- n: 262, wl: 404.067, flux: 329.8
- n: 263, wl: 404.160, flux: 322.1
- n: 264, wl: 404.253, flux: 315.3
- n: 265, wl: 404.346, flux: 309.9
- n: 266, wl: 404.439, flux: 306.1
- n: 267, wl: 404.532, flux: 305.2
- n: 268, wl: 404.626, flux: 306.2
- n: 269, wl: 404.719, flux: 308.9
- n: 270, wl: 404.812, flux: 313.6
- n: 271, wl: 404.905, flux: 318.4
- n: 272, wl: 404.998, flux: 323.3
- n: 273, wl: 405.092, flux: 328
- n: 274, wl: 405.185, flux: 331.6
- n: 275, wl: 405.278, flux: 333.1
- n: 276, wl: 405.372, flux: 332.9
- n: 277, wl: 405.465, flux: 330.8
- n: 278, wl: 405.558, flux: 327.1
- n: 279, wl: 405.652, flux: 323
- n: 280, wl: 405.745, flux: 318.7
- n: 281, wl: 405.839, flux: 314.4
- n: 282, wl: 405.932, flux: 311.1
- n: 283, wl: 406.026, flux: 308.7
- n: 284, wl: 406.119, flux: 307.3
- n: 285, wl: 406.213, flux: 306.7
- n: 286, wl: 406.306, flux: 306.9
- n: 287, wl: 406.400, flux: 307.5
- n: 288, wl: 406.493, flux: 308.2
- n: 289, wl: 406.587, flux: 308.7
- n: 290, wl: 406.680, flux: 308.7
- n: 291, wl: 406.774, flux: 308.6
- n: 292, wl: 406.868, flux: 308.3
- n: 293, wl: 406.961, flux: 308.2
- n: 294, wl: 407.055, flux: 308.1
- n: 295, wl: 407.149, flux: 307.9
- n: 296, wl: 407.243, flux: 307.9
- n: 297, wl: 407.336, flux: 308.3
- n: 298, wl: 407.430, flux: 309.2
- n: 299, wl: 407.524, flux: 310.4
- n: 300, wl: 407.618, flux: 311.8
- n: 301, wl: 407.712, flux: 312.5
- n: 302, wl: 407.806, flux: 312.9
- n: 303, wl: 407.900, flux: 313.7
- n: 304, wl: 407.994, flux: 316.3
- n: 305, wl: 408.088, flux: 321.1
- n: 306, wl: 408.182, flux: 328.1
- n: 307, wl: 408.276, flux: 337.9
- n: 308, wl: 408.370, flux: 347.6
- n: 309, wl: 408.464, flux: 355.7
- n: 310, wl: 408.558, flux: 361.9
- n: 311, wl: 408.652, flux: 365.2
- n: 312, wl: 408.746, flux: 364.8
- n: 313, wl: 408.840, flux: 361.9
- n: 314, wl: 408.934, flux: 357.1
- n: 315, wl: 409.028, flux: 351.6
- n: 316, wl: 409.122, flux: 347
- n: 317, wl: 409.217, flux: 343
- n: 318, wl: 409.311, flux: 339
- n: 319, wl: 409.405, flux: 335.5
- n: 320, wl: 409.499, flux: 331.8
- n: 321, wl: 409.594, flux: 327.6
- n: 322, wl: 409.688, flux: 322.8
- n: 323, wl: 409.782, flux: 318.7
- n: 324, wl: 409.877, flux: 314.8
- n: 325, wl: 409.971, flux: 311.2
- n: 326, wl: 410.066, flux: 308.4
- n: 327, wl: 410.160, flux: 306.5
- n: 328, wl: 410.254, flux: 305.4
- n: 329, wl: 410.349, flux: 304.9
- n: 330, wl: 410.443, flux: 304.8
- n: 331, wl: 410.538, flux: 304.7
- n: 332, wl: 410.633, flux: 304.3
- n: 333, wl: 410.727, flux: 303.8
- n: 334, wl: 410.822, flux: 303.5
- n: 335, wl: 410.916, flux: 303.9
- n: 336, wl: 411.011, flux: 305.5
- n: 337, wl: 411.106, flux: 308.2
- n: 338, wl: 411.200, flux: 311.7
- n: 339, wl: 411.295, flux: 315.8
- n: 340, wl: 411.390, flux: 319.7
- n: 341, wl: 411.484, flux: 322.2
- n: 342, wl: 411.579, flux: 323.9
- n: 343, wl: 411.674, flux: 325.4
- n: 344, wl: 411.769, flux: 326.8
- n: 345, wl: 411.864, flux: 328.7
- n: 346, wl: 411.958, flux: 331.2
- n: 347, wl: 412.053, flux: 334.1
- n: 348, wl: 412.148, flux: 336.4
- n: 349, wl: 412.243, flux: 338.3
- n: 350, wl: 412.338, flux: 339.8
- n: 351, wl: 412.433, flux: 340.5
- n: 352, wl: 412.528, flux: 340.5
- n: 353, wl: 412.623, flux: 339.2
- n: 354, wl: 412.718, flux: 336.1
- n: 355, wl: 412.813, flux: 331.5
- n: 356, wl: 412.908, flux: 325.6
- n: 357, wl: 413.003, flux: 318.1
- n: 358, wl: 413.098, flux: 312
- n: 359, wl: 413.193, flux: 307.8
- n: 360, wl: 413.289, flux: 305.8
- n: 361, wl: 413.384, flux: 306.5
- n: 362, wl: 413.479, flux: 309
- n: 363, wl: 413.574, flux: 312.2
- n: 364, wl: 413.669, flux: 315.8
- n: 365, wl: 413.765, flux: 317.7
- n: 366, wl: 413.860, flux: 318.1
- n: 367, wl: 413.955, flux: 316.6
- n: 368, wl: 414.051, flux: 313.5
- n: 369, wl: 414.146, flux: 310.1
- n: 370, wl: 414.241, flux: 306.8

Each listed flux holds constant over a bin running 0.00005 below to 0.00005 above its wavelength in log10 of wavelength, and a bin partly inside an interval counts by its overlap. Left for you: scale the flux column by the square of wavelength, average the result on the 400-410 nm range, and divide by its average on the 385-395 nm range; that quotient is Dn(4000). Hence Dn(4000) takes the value 1.91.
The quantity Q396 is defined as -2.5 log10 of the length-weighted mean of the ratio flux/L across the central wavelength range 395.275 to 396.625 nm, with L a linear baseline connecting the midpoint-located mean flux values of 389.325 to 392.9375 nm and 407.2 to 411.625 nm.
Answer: 0.26 mag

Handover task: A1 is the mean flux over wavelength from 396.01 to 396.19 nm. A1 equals 173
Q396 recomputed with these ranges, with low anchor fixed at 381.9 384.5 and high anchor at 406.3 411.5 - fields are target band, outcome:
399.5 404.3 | -0.199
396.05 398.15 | 0.358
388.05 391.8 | -0.134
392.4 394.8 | 0.426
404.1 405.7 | -0.097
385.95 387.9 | -0.090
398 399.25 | -0.198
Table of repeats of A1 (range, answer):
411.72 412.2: 332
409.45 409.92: 323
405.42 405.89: 323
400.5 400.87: 312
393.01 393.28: 93.8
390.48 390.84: 217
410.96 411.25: 308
